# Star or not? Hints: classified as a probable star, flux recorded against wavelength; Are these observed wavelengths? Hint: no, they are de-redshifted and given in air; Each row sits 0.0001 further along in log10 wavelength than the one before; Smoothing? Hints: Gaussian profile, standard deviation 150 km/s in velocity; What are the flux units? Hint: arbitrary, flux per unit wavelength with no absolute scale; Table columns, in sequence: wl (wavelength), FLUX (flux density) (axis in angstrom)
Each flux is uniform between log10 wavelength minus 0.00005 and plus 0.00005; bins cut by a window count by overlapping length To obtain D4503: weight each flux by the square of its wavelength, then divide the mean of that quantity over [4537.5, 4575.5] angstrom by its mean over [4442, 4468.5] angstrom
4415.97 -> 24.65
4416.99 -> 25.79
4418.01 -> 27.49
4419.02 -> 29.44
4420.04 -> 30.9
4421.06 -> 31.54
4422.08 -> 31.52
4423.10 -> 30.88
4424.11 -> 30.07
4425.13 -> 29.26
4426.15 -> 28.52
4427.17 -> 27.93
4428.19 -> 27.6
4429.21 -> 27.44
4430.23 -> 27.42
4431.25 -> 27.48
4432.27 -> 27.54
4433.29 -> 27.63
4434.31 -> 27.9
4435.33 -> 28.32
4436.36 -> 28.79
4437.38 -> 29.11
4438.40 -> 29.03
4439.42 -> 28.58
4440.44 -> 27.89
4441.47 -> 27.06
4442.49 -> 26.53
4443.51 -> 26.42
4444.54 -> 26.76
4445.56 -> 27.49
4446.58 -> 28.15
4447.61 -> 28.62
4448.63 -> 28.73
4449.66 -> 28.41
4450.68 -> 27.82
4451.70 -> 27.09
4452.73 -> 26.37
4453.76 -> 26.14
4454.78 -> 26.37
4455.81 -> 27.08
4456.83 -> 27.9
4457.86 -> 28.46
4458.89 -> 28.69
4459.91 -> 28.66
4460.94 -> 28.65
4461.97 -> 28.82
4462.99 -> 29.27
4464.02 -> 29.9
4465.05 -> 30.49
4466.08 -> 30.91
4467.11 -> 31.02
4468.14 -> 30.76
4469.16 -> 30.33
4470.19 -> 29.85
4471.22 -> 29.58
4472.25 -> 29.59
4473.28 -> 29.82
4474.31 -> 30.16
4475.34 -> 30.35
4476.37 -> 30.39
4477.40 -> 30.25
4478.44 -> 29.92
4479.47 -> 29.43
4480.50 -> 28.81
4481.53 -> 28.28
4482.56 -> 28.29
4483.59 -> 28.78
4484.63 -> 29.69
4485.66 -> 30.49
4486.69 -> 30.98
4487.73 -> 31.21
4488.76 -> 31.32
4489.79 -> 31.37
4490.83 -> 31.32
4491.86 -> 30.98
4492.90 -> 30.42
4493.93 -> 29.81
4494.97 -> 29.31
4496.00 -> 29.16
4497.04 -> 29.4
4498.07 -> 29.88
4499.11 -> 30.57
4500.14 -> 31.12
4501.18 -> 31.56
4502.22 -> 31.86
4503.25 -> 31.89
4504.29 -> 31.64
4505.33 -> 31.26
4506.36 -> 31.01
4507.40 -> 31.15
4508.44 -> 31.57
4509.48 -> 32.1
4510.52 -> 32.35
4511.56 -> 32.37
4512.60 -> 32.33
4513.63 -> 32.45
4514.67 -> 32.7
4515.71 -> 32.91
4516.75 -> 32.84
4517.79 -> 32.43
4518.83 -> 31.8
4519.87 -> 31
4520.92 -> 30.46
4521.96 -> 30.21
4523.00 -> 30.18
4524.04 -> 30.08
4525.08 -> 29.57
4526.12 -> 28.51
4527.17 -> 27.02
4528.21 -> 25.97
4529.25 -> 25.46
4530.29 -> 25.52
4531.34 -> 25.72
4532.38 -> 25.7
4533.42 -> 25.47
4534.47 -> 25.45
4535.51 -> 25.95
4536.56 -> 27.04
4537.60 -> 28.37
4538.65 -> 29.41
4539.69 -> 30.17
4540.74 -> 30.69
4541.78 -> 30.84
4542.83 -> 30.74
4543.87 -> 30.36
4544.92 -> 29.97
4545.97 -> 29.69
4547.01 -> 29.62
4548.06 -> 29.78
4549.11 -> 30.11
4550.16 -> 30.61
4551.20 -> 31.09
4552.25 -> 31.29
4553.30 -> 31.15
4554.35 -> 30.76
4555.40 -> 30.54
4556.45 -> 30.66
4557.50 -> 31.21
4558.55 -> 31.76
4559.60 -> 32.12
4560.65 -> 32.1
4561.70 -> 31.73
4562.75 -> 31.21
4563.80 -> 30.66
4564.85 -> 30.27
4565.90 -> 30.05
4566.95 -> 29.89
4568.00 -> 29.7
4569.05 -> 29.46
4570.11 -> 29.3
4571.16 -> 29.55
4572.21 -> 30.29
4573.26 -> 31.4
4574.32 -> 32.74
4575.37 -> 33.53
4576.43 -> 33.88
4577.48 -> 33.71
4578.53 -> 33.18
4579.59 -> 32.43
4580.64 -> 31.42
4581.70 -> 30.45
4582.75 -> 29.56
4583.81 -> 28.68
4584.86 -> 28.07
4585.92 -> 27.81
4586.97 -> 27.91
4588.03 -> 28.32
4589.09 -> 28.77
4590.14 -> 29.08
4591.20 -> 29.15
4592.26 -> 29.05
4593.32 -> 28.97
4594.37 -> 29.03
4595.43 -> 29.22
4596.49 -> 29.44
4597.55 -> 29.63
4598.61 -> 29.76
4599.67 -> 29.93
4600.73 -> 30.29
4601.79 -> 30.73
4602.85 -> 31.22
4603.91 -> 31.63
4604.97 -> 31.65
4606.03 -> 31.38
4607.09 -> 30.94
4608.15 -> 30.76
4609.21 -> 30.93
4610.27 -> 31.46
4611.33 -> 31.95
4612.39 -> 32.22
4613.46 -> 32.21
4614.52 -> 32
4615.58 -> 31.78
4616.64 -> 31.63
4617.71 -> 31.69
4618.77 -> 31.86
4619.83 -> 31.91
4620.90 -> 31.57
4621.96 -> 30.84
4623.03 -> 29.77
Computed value 1.13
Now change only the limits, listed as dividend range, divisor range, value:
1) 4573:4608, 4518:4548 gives 1.09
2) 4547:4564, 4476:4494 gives 1.06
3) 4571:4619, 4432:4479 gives 1.14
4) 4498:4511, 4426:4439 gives 1.16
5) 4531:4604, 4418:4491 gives 1.09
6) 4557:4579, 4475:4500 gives 1.08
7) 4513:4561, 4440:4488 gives 1.06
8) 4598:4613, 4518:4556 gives 1.10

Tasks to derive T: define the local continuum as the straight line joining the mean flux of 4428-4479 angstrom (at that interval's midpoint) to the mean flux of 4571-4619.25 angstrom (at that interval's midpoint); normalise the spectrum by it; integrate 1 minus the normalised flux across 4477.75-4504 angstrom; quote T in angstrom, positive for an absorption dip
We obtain -1.0 angstrom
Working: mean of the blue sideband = 28.6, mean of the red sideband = 30.7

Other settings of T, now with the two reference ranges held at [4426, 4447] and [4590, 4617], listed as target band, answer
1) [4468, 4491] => -1.2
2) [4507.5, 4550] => -0.4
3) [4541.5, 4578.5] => -1.3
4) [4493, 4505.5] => -0.8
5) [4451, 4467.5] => -0.2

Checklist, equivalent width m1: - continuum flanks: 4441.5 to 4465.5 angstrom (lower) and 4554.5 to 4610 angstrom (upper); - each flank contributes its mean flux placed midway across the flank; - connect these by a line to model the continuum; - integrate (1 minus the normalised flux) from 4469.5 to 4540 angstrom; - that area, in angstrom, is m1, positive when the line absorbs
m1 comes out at -2.38 angstrom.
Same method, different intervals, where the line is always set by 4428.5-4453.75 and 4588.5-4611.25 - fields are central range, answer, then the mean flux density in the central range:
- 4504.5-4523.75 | -1.9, 31.7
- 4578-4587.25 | 0.0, 30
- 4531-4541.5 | 0.6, 27.5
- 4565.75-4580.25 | -0.8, 31.4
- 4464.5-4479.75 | -1.1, 30.2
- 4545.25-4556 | -0.4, 30.4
